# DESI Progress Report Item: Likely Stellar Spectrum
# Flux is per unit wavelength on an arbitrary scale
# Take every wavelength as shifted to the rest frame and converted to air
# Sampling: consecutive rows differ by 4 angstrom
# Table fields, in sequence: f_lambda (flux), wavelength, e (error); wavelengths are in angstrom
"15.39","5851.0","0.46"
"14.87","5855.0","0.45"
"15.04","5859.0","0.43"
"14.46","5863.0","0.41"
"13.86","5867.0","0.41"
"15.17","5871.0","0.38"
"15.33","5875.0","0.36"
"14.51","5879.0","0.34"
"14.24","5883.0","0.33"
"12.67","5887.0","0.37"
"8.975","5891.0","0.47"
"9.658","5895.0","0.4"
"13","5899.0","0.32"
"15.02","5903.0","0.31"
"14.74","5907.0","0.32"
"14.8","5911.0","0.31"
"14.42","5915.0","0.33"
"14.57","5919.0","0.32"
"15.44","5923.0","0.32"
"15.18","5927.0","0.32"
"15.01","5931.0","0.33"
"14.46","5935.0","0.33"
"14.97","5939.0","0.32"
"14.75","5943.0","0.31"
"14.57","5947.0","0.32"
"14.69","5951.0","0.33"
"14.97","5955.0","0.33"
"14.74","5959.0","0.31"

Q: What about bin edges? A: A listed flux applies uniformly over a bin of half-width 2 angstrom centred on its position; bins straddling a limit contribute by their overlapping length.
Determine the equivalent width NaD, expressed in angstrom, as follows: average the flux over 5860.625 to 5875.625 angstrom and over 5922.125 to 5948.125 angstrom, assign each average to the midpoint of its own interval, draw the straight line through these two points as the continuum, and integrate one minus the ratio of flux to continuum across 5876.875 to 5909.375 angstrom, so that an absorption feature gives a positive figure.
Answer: 4.1 angstrom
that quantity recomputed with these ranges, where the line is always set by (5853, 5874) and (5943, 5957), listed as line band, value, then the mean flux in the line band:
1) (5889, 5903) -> 3.4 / 11.2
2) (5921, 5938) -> -0.3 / 15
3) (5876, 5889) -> 0.7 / 13.9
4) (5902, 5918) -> 0.0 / 14.7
